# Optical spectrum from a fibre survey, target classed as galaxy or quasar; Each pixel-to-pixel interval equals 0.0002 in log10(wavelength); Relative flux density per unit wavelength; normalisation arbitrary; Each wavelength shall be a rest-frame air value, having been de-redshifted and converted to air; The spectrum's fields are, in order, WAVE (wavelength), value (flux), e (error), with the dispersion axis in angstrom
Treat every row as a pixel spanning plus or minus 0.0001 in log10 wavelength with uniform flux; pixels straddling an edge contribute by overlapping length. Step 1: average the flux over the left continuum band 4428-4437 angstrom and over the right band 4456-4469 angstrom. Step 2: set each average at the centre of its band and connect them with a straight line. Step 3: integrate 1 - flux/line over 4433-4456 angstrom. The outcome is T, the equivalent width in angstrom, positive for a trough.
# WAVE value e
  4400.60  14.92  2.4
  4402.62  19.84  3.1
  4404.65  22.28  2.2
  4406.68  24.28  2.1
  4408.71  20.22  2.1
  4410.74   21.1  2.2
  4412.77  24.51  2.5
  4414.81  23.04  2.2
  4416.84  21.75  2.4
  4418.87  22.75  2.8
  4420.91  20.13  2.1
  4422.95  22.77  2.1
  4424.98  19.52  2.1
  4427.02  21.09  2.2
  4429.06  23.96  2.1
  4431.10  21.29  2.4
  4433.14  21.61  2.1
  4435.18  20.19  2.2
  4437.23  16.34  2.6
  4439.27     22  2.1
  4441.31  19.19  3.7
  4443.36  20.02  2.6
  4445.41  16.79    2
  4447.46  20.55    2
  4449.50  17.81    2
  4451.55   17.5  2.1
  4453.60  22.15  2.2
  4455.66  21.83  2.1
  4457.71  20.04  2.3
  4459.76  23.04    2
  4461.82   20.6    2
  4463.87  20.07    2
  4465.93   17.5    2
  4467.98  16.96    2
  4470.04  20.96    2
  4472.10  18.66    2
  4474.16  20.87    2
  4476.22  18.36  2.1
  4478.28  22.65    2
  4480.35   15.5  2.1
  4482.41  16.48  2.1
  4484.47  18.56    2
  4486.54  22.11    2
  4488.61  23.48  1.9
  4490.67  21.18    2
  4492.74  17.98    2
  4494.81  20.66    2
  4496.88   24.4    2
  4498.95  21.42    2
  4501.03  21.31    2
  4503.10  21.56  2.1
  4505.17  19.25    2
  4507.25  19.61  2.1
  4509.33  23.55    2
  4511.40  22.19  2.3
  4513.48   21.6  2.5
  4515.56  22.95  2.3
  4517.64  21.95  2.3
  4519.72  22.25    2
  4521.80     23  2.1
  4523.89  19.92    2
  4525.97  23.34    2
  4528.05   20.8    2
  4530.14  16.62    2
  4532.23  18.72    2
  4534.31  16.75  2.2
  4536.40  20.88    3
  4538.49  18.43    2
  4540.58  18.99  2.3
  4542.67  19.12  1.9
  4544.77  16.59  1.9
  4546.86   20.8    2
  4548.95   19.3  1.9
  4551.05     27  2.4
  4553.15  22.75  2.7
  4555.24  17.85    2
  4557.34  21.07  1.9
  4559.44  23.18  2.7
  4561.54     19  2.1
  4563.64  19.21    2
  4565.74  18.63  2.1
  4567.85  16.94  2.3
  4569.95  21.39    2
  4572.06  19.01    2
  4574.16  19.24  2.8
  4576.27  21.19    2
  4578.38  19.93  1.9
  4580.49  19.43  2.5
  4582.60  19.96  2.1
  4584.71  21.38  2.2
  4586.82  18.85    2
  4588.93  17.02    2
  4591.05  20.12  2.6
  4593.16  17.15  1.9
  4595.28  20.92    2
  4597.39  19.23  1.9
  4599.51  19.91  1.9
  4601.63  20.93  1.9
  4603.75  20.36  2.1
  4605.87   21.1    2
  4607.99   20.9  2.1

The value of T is 1.3 angstrom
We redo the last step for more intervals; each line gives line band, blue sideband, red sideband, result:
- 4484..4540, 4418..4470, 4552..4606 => -2.5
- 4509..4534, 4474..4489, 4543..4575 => -1.7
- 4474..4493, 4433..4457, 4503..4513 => 0.8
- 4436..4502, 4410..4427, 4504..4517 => 5.5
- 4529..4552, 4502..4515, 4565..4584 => 1.3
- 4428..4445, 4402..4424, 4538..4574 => 1.0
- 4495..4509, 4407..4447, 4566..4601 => -0.7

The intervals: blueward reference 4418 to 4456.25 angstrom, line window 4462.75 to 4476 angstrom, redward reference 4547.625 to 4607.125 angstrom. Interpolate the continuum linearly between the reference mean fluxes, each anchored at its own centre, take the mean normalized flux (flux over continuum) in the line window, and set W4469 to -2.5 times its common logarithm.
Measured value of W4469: 0.064 mag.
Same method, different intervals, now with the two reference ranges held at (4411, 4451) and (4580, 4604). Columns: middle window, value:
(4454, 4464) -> -0.037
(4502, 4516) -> -0.067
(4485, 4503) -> -0.061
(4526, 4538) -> 0.050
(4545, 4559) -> -0.073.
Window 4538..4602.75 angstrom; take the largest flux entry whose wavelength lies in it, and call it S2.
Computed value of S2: 27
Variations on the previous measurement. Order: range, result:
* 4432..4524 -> 24.4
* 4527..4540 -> 20.88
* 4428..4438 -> 23.96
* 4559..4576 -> 23.18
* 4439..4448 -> 22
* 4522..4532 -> 23.34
